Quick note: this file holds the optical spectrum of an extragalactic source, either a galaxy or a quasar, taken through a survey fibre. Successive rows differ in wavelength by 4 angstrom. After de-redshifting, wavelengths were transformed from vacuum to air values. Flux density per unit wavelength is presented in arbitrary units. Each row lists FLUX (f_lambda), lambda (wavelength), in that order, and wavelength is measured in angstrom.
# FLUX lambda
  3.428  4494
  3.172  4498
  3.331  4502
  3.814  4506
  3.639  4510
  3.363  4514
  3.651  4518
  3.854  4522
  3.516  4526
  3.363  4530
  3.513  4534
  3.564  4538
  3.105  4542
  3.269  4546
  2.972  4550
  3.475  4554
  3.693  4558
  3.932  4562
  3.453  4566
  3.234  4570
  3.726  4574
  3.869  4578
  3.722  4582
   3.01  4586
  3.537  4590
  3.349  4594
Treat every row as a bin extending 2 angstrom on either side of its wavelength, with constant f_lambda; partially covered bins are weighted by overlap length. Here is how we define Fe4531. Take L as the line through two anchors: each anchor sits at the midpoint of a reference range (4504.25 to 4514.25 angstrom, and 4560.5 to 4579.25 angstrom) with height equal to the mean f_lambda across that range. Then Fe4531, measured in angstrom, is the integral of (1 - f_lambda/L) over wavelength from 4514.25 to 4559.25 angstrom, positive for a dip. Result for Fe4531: 2.4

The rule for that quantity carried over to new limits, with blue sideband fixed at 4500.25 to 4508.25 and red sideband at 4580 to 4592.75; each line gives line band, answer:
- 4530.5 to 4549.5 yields 1.0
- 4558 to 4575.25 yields -0.7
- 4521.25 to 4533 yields 0.0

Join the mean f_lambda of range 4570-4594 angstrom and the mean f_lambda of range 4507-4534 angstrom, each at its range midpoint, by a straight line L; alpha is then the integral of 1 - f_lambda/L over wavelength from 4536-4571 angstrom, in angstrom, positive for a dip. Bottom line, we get 1.28 angstrom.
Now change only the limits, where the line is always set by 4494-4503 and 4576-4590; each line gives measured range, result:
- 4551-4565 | -0.7 angstrom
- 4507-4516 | -0.6 angstrom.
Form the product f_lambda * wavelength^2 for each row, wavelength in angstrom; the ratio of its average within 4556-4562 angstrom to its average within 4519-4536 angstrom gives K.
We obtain 1.07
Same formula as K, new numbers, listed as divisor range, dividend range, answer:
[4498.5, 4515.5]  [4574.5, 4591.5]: 1.05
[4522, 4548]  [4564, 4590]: 1.04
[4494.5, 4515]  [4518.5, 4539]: 1.04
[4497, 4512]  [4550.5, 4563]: 1.05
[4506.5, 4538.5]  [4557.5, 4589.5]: 1.02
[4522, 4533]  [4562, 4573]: 1.01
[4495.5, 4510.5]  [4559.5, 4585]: 1.08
